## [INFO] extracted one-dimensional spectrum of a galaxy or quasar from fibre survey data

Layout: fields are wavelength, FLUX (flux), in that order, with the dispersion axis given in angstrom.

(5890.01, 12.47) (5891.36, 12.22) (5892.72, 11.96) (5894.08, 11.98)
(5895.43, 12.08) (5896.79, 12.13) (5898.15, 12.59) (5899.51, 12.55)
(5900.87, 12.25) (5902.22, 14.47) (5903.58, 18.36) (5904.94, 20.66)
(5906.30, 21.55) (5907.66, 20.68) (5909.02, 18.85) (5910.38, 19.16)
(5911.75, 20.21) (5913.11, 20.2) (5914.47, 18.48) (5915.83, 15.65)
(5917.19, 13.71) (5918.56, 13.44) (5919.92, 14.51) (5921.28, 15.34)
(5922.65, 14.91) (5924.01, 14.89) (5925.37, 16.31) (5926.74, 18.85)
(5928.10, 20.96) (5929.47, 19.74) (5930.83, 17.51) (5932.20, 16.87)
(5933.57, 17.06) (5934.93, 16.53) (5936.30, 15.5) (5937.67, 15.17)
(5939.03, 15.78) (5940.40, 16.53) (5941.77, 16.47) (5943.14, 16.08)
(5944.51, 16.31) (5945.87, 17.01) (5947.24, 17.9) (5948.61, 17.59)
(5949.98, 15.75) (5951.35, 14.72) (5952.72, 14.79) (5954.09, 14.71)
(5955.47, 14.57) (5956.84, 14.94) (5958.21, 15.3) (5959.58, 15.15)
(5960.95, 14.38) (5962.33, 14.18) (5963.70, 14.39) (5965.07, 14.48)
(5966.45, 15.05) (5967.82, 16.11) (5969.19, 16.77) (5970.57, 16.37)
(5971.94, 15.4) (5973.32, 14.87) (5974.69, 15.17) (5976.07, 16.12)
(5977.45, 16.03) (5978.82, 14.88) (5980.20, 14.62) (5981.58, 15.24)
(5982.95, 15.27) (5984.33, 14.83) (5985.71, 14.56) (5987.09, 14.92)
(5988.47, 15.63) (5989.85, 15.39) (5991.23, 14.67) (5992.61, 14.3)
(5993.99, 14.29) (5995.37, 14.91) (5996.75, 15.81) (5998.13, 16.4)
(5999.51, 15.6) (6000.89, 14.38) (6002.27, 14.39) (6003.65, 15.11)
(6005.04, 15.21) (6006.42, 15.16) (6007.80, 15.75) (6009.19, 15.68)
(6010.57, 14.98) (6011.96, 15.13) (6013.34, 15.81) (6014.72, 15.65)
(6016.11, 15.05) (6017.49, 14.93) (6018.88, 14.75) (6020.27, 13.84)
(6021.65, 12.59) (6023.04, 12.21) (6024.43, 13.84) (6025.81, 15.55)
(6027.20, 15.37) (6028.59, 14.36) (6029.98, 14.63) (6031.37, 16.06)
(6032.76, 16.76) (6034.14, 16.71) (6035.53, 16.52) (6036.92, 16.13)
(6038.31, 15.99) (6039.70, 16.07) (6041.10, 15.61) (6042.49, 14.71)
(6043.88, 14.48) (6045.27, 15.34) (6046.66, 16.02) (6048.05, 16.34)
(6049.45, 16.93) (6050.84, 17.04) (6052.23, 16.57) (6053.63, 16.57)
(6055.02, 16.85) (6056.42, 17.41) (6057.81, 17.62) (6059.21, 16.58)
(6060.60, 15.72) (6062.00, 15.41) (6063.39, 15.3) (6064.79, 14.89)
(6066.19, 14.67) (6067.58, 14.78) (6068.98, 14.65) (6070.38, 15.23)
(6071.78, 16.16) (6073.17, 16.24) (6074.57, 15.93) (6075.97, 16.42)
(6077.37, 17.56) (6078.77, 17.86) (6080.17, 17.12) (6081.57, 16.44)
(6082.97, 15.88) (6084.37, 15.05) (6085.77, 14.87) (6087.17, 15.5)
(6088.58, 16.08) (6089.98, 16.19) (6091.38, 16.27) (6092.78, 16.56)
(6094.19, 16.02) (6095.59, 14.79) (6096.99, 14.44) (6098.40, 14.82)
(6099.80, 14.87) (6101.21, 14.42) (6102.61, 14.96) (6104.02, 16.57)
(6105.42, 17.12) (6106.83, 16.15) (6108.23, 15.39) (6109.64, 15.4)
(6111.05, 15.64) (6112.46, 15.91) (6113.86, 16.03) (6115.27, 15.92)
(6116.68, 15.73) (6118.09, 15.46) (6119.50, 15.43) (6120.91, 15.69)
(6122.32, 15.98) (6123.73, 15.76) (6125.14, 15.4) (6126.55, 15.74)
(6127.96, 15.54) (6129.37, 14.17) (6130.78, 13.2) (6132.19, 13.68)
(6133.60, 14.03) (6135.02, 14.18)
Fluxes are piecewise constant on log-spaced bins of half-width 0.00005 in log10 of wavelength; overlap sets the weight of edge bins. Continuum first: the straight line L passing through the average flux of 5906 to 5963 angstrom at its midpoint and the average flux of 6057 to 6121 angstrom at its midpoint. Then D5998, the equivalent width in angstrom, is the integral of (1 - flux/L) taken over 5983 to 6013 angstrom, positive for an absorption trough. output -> 2.1 angstrom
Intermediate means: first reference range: 16.6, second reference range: 15.8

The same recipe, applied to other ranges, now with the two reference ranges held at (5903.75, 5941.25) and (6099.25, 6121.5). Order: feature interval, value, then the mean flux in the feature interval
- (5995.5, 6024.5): 3.0 angstrom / 14.9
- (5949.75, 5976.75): 2.9 angstrom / 15.1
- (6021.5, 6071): 1.9 angstrom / 15.6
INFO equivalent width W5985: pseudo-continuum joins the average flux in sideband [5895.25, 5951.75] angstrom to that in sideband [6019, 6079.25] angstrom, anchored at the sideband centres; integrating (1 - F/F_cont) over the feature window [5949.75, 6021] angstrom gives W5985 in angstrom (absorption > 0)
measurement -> 4.6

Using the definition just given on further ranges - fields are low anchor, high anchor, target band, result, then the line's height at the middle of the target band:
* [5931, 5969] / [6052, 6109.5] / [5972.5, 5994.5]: 0.98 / 15.8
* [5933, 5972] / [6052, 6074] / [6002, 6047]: 1.89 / 15.8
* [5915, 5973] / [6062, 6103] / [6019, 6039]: 0.91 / 15.7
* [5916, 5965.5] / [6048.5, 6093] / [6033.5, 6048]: 0.27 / 16.1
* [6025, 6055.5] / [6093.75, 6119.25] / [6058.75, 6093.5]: -0.40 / 15.7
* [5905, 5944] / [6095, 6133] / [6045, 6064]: -0.60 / 15.9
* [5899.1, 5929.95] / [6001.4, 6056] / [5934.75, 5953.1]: 0.65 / 16.8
